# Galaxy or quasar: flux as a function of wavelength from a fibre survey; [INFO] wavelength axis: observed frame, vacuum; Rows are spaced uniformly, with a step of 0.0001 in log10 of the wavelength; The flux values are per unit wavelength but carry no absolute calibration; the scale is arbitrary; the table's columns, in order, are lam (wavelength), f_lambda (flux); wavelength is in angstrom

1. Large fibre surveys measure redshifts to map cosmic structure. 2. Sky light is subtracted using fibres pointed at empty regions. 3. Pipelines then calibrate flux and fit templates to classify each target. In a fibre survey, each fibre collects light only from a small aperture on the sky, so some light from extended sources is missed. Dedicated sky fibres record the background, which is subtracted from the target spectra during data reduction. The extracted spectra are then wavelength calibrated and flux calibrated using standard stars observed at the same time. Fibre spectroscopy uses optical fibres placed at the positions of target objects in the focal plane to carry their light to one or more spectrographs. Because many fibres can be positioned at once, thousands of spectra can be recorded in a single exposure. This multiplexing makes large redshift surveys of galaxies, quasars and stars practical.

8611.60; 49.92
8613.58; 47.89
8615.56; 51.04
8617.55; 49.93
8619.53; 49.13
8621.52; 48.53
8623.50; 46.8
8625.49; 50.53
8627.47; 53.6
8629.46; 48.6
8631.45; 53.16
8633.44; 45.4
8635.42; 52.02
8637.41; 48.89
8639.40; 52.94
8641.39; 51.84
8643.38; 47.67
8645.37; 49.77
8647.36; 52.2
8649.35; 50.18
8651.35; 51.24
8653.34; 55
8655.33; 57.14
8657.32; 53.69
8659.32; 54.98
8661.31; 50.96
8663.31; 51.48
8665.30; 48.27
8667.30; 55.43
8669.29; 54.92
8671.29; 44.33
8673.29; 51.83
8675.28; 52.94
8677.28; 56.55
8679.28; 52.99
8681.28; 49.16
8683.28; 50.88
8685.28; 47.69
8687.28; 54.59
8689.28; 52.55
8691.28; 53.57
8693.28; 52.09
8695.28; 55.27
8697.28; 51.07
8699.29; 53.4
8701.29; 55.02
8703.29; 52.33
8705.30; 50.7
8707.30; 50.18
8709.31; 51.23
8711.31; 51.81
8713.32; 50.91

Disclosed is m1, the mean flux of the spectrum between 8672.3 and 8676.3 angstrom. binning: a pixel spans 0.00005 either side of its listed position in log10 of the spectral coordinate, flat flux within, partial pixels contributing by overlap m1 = 52.5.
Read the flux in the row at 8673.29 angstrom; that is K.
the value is 51.83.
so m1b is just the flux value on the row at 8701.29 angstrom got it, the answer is 55.02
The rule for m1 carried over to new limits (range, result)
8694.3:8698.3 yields 53.1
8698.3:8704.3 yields 53.6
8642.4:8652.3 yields 50.2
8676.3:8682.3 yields 52.8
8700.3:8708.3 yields 52.1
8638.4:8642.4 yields 52.3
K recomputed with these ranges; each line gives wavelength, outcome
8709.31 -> 51.23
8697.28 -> 51.07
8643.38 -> 47.67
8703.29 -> 52.33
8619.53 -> 49.13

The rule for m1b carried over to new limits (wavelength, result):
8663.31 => 51.48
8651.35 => 51.24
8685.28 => 47.69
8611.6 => 49.92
